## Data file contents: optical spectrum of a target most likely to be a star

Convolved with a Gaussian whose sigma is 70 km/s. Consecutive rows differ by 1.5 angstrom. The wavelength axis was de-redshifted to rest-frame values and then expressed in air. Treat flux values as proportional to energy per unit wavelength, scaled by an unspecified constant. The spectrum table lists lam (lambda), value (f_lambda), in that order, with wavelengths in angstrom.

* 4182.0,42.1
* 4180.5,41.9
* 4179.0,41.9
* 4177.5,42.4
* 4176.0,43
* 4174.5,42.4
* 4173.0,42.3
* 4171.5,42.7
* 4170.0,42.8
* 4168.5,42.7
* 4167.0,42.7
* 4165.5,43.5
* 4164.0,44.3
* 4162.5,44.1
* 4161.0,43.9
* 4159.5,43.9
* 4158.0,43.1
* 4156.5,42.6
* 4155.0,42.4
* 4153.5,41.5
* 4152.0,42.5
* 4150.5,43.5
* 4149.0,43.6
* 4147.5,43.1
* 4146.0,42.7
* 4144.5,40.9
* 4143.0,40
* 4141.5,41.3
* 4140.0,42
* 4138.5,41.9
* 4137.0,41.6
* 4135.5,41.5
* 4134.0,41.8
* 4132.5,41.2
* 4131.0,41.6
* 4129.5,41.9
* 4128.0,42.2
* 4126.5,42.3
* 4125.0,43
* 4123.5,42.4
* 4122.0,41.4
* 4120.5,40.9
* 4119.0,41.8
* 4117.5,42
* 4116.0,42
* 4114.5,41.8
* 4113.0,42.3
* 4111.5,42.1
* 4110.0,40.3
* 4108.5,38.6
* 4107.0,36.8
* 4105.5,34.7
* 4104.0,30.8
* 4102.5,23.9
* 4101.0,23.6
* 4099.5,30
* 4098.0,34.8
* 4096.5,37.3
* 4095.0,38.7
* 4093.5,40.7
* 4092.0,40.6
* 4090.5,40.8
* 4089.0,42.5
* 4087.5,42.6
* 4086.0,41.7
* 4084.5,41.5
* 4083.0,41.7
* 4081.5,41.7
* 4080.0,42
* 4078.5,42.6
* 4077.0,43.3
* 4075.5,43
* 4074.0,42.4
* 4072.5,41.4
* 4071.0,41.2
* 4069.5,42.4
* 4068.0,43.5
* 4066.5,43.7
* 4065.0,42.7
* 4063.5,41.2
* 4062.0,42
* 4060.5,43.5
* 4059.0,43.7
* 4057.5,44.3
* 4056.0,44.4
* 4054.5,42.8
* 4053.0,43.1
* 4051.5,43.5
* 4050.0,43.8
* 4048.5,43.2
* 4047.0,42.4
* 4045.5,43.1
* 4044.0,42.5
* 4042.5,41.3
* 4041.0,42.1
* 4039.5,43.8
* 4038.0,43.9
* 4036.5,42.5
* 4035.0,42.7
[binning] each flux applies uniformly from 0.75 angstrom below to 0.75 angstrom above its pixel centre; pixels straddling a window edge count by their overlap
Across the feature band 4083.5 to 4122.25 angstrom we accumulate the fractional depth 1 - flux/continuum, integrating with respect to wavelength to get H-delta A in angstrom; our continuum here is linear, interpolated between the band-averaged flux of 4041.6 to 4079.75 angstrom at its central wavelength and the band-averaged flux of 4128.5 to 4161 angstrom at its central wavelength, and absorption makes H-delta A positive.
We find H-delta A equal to 3.9 angstrom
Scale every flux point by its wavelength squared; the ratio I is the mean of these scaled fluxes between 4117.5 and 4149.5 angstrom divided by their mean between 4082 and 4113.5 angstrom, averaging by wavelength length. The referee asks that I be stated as 1.1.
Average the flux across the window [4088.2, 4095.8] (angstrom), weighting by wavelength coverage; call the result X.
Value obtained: 40.7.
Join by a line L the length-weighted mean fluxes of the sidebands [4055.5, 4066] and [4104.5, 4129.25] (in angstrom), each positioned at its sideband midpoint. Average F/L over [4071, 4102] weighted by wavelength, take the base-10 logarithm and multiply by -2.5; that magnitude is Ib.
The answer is 0.07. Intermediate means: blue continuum 43.1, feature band 39.6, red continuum 40.8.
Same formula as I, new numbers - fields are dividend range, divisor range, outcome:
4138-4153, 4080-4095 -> 1.05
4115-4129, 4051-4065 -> 1.00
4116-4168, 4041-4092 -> 1.03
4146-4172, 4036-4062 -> 1.05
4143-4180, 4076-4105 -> 1.17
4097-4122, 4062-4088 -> 0.89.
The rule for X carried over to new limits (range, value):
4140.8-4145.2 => 40.7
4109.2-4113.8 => 41.5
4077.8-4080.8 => 42.3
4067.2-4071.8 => 42.4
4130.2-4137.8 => 41.5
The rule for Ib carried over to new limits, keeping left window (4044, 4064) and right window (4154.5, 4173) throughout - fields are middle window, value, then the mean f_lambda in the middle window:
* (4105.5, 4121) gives 0.068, 40.6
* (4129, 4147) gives 0.042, 41.6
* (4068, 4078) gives 0.020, 42.4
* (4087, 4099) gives 0.097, 39.5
